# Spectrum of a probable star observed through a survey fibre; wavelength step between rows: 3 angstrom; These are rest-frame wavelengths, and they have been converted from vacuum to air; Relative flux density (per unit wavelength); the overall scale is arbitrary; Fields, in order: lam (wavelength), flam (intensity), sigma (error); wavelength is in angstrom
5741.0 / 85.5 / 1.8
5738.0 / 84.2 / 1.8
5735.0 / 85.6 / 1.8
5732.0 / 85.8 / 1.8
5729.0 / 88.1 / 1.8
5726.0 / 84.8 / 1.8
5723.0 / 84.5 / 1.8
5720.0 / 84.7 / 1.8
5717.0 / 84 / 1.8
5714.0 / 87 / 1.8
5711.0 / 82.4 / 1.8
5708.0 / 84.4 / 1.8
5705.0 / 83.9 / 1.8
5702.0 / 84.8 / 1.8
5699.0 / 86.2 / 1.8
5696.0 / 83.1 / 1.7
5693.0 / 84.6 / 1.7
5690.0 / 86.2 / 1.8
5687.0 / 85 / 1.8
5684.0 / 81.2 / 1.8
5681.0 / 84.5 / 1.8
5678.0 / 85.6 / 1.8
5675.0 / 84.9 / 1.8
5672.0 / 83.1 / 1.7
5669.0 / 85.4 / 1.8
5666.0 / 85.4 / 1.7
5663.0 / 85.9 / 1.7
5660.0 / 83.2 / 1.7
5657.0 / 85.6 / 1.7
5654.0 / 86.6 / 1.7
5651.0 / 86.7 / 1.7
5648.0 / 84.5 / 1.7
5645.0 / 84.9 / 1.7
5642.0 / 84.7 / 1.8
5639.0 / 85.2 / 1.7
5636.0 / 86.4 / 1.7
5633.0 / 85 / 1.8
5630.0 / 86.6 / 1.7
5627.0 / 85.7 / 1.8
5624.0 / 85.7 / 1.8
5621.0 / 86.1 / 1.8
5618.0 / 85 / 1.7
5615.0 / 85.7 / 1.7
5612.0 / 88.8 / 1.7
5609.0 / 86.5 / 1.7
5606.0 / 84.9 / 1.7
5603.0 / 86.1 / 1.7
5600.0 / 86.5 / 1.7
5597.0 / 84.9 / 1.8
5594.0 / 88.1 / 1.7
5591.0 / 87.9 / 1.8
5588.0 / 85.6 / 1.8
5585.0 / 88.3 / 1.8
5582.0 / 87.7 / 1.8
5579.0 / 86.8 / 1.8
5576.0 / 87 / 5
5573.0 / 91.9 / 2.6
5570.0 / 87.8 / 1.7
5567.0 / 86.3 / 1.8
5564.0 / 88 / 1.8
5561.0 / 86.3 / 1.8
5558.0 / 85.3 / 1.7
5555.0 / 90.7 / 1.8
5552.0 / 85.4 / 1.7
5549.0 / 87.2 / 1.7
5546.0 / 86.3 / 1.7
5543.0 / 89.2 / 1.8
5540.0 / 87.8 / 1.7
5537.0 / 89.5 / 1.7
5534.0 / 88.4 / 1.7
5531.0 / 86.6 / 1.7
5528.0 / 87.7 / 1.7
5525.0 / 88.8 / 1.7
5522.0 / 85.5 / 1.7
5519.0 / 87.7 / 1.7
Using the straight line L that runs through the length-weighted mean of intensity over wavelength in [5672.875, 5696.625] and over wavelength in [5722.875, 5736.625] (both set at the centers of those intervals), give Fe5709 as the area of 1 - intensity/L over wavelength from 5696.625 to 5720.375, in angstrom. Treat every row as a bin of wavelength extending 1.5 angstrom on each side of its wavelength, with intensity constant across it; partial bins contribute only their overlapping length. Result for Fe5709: 0.2 angstrom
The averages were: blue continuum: 84.4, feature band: 84.6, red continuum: 85.9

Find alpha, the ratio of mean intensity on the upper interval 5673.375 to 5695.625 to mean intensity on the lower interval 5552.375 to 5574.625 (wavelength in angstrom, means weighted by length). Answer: 0.96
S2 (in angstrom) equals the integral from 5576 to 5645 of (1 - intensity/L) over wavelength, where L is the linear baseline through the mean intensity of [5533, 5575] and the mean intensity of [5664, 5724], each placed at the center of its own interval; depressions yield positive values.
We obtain 0.2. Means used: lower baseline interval 87.8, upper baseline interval 84.6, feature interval 86.3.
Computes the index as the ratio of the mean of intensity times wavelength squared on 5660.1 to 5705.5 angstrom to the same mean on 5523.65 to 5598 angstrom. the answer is 1.01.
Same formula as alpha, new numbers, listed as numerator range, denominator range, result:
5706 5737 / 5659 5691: 1.01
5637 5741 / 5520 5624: 0.97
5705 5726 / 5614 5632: 0.98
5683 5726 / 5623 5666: 0.99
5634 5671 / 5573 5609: 0.98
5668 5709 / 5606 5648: 0.98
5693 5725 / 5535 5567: 0.97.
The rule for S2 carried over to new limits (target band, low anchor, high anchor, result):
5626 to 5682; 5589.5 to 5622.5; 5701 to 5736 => 0.4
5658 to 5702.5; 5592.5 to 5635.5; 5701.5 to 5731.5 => 0.4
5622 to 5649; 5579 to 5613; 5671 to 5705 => 0.1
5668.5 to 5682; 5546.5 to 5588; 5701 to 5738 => 0.2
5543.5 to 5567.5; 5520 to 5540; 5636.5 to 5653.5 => 0.0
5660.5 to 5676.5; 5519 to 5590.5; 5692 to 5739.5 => 0.2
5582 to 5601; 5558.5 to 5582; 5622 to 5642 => 0.0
